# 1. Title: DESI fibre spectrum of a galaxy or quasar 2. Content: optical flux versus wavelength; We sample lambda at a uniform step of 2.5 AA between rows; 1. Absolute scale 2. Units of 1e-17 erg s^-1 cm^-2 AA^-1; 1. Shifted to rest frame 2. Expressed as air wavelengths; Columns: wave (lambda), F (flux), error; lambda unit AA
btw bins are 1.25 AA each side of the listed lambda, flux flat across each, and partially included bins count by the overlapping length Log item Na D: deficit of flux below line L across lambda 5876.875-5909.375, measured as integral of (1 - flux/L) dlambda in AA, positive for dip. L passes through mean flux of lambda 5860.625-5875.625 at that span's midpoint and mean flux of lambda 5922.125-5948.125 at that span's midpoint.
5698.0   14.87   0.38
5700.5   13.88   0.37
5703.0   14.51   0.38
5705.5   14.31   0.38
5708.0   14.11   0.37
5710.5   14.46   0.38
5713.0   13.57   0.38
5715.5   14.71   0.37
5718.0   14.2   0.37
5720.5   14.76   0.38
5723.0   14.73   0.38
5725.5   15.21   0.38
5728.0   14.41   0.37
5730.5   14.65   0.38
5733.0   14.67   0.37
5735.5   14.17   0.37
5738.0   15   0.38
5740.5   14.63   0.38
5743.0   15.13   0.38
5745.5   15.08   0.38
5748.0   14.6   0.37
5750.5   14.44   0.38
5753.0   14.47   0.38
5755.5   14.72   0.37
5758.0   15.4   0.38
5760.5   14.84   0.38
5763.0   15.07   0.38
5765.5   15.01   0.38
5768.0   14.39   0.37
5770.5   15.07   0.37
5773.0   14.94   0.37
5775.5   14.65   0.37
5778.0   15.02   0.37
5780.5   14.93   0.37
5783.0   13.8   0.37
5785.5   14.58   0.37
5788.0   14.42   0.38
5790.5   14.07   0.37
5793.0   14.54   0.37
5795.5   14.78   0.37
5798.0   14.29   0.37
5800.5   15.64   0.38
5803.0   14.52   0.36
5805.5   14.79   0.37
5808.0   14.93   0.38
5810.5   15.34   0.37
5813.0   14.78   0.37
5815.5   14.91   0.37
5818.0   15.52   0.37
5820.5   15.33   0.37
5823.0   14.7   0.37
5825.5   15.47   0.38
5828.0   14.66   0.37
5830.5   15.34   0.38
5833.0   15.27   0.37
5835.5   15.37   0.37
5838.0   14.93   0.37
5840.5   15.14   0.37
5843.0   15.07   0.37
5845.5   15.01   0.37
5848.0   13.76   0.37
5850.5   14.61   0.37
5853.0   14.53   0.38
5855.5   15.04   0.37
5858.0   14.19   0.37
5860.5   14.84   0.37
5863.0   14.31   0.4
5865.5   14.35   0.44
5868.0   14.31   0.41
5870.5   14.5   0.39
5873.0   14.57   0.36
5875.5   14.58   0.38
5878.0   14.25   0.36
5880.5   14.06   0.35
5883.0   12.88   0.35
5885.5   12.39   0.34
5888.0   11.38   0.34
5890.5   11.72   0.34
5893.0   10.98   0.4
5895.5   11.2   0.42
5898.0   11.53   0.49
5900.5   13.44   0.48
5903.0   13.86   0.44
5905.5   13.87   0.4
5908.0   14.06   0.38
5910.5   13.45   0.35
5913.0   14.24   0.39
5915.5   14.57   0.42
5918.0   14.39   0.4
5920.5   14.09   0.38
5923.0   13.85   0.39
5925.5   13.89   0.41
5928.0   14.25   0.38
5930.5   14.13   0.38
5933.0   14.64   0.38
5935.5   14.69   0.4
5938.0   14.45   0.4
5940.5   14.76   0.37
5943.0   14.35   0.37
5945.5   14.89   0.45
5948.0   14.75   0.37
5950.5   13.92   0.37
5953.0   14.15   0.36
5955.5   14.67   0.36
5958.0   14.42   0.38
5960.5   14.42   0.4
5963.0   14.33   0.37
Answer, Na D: 3.8 AA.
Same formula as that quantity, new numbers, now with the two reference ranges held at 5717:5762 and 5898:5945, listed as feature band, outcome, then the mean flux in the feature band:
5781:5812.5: -0.3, 14.7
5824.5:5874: -1.4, 14.8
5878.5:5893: 1.8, 12.4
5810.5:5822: -0.5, 15.1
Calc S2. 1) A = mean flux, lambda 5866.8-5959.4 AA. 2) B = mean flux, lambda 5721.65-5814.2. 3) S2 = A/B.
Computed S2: 0.93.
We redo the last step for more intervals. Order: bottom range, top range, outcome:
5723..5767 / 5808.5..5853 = 1.01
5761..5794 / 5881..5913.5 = 0.87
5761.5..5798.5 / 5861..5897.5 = 0.90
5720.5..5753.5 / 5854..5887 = 0.96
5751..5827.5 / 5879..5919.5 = 0.88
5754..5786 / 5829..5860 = 1.00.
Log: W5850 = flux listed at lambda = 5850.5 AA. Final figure 14.61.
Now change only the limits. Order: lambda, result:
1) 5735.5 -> 14.17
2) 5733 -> 14.67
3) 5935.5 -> 14.69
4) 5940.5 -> 14.76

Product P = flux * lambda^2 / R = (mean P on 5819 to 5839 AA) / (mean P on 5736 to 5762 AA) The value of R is 1.05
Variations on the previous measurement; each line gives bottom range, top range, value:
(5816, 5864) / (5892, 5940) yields 0.94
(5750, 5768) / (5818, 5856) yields 1.04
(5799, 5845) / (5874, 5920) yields 0.90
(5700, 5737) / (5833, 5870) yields 1.07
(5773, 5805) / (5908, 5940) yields 1.02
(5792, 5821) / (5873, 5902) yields 0.87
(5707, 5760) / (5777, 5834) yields 1.04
